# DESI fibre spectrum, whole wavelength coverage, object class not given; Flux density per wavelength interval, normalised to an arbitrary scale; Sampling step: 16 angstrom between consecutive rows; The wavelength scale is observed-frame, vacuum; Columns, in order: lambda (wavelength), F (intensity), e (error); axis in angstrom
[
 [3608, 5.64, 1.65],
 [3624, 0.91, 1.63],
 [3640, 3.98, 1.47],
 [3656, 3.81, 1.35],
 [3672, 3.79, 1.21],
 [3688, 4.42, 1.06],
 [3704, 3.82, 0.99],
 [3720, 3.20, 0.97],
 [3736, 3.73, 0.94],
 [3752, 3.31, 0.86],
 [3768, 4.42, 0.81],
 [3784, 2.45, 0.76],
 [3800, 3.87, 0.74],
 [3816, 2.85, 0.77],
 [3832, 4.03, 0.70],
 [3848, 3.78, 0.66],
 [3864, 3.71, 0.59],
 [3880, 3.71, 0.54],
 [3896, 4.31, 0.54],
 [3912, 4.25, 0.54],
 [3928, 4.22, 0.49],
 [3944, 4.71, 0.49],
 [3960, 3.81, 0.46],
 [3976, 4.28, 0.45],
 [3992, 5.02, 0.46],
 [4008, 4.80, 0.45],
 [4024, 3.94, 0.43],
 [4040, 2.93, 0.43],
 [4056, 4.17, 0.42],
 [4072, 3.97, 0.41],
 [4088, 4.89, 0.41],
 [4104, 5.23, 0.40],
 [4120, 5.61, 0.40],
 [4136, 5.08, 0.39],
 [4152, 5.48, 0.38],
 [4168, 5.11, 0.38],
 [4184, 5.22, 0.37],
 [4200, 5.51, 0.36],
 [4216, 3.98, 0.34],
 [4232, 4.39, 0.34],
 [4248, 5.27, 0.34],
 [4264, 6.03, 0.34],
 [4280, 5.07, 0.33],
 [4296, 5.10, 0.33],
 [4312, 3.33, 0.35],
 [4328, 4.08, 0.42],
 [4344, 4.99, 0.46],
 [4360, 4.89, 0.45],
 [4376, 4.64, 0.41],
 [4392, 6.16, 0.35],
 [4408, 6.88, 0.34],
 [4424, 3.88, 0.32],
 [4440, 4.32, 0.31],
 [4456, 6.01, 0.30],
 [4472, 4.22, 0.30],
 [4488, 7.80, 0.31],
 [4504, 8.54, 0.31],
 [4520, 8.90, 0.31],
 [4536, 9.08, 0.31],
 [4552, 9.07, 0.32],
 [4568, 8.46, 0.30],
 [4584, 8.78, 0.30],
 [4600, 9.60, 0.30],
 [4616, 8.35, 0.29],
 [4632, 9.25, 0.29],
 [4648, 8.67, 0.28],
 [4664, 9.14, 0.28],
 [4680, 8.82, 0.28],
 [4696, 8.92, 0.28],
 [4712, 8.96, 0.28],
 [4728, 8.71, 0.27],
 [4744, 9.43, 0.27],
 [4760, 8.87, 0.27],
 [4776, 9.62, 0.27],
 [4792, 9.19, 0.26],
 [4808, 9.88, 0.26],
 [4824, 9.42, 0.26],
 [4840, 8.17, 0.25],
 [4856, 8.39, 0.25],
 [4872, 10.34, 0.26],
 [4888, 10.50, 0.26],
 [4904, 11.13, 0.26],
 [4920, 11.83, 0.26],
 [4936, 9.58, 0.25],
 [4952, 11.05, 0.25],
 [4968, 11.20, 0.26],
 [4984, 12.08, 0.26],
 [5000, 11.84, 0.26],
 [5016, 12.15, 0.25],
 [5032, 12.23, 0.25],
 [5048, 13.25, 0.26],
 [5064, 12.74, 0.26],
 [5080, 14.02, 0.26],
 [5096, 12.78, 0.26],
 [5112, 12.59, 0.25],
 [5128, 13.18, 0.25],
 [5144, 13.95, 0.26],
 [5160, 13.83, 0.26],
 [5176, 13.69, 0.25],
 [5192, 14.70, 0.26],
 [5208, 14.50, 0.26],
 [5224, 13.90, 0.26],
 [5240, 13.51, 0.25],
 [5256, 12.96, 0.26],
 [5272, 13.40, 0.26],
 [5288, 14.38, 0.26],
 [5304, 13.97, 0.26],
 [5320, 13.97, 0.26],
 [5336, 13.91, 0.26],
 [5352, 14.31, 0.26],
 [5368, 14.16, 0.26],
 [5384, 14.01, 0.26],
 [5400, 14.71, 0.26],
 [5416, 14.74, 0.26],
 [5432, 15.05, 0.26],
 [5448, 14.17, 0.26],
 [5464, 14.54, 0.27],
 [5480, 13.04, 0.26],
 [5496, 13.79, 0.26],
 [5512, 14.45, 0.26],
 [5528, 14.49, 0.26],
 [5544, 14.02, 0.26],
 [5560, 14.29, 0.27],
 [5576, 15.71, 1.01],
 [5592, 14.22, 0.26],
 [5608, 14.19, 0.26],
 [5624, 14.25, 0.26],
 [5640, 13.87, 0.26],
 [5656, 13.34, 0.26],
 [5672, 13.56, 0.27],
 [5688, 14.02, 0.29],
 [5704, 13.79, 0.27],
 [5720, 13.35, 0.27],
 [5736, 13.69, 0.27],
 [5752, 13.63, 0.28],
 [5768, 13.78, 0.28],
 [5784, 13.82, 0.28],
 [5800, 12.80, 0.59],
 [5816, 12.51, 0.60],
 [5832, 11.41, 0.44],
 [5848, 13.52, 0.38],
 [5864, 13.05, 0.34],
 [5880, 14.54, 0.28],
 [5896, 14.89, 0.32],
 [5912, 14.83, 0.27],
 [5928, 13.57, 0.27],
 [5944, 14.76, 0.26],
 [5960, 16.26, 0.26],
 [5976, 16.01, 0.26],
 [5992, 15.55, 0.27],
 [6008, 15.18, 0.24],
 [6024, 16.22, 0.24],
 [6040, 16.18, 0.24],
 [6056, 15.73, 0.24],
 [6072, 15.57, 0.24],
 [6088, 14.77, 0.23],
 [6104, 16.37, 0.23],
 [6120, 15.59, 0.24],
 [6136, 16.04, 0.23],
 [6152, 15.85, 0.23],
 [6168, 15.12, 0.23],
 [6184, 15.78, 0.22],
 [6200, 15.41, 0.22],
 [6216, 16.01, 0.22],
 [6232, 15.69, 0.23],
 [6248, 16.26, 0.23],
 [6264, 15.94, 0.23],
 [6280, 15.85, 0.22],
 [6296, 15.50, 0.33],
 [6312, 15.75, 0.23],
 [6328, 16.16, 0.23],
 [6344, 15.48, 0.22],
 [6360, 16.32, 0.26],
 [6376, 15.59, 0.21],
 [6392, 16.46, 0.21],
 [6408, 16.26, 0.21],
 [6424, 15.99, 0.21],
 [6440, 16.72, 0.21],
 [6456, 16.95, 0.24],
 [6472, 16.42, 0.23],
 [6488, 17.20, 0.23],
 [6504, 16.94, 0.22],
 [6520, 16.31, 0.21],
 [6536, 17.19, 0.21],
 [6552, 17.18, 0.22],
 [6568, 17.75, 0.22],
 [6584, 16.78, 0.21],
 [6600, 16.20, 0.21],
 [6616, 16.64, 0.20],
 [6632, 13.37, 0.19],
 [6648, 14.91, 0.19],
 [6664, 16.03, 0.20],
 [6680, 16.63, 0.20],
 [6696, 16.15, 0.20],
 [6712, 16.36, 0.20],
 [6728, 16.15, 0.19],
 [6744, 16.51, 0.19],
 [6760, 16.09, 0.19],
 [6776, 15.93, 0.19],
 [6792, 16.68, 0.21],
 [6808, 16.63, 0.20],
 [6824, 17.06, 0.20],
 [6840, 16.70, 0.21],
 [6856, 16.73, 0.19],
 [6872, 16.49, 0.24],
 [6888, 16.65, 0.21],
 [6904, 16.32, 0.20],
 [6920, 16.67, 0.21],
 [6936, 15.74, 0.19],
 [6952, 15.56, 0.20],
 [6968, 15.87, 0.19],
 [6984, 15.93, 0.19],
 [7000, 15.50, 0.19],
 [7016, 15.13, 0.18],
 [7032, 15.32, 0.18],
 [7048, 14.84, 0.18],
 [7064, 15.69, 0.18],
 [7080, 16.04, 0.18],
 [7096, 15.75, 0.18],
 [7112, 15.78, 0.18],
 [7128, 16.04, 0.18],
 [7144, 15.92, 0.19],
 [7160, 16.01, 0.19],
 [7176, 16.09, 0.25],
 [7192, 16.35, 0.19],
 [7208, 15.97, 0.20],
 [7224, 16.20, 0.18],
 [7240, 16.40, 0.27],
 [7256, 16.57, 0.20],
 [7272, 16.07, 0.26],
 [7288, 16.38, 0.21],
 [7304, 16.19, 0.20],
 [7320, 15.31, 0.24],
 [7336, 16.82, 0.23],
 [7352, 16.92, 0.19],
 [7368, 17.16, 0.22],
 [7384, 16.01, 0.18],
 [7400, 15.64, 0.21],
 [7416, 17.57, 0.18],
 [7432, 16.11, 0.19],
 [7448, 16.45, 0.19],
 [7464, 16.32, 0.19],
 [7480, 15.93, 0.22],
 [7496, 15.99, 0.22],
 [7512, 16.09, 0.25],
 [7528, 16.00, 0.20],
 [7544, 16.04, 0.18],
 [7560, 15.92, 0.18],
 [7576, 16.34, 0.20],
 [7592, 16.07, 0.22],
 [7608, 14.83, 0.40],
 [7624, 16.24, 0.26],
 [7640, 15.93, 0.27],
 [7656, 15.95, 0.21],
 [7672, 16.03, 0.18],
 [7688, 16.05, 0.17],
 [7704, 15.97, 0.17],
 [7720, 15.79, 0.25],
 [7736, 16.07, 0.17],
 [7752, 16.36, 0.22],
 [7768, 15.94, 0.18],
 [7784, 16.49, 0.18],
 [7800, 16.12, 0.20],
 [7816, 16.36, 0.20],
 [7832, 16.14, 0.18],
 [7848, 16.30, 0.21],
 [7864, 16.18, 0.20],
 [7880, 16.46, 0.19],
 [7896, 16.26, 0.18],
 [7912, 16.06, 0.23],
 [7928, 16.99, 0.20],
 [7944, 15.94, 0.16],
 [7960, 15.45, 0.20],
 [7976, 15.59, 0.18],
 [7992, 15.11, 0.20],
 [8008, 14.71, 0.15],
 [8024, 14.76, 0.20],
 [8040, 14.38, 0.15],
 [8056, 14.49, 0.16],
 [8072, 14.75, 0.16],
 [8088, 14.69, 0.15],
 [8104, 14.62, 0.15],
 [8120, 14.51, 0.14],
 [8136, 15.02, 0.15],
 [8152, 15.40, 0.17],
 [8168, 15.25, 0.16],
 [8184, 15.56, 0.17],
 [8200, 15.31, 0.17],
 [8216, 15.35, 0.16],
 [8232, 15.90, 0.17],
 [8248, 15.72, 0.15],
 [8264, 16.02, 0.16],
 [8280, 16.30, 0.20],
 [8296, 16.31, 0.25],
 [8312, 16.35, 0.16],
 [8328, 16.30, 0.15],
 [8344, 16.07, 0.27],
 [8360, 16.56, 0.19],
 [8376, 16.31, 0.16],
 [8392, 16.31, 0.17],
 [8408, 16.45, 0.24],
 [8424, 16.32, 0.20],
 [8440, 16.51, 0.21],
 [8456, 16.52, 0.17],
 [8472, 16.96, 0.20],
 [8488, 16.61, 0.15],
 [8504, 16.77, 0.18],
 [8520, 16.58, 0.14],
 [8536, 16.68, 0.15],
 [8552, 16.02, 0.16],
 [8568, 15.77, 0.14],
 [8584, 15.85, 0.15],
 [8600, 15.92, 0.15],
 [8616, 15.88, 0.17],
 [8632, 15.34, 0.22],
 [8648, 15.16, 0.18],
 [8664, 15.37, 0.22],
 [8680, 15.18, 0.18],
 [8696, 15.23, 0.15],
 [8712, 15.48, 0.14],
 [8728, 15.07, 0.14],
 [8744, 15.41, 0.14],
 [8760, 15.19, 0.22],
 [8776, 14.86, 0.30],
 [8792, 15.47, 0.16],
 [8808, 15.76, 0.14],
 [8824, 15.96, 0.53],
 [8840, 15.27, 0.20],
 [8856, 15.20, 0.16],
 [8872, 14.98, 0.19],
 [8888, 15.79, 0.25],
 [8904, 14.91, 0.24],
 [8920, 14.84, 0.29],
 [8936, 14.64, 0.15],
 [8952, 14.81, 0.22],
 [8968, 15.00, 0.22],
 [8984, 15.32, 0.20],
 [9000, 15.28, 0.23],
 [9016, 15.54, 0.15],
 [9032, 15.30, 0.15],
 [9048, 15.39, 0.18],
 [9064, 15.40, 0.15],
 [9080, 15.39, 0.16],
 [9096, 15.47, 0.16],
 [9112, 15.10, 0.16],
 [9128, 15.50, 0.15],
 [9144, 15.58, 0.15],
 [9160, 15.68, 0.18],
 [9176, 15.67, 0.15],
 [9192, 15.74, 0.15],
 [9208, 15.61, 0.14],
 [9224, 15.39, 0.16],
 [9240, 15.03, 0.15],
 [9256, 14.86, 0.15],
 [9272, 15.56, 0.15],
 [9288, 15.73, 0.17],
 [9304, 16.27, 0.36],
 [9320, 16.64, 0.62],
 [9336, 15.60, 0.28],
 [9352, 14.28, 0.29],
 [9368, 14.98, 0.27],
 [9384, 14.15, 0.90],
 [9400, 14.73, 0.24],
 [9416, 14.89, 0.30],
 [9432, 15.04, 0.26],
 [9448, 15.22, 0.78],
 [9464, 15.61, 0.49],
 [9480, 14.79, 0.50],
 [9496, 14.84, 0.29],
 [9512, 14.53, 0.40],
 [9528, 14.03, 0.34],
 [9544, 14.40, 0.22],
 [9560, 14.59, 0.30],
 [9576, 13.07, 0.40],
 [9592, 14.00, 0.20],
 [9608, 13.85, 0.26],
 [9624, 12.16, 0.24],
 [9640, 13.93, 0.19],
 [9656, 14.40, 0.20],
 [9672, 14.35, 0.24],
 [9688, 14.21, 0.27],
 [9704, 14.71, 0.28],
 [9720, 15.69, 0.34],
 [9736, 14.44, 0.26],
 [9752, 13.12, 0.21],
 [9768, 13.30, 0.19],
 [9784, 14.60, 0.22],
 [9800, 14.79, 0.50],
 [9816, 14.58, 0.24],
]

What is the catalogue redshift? 0.126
